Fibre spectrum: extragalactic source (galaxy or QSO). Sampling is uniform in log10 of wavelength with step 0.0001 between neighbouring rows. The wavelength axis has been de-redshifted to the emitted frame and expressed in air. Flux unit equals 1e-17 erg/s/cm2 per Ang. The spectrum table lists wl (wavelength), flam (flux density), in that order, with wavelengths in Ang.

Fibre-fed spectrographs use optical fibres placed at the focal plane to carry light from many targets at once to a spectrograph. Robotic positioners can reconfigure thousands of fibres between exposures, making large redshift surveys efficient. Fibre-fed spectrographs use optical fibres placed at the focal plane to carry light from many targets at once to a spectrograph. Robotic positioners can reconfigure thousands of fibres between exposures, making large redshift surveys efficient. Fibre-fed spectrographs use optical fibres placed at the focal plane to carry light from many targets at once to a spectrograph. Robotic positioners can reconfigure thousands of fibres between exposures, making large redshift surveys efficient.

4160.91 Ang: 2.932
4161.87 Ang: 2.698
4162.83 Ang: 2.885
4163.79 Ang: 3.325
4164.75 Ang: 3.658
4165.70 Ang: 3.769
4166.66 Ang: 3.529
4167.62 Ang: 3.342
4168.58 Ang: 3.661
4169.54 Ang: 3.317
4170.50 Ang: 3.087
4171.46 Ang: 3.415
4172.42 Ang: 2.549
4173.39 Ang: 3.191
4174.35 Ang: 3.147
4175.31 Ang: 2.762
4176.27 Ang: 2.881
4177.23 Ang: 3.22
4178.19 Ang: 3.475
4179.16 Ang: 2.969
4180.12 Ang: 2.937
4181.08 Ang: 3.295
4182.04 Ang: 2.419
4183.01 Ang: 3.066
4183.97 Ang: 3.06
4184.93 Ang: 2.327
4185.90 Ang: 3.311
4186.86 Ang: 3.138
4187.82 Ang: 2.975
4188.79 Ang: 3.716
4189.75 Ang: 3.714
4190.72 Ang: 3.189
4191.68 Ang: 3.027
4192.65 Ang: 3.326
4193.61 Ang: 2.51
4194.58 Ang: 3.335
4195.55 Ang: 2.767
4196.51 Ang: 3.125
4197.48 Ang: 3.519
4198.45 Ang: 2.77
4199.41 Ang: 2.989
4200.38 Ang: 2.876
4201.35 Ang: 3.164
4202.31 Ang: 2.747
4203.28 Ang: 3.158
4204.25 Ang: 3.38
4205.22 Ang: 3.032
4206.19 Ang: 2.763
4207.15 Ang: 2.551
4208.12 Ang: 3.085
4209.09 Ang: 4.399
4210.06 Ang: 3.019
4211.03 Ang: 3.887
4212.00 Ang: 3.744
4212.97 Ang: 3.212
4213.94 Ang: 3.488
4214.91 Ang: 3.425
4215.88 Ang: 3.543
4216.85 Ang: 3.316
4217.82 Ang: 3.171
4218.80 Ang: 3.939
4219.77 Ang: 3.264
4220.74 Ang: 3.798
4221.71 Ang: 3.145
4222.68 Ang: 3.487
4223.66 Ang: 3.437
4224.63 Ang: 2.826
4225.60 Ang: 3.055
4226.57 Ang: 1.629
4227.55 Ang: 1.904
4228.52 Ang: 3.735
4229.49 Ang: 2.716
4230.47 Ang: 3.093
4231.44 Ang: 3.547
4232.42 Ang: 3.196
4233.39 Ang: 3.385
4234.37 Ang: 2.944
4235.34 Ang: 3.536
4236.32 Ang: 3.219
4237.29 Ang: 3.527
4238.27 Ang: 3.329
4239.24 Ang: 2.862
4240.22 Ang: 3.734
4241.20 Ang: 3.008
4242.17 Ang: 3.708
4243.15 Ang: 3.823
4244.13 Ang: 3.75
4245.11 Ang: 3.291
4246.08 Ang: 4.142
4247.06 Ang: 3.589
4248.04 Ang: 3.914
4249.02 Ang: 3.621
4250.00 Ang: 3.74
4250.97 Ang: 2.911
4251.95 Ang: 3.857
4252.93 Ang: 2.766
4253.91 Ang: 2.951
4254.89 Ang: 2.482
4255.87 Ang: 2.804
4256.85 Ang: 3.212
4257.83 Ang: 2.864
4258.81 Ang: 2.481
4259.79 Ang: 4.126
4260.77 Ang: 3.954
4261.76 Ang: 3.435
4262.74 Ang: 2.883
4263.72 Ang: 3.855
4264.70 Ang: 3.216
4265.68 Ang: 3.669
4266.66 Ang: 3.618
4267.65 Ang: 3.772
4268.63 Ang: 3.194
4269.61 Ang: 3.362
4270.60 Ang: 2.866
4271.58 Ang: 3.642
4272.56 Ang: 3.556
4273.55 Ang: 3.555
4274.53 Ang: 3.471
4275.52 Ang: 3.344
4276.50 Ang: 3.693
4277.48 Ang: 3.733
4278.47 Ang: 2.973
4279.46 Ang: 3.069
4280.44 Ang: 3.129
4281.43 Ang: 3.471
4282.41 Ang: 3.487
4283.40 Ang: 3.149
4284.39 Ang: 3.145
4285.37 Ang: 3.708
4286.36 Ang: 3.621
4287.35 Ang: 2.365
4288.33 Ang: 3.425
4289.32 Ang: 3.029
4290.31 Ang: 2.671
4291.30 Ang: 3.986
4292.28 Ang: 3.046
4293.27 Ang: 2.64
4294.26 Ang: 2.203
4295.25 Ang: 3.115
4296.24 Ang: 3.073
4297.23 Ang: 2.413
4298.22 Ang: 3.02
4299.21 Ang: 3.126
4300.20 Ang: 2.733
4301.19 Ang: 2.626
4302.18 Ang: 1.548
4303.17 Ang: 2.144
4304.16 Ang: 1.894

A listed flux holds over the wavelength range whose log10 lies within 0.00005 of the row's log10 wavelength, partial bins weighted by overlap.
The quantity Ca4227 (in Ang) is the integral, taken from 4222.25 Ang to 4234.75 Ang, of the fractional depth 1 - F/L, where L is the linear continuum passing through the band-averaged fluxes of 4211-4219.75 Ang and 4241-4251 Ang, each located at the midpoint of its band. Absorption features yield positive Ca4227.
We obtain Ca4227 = 2.0 Ang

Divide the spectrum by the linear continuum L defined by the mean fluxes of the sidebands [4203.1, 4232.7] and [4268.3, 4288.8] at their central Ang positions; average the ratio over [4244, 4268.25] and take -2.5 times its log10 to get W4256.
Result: -0.032 mag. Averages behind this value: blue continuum 3.22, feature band 3.39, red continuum 3.33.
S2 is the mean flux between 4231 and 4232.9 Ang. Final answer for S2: 3.36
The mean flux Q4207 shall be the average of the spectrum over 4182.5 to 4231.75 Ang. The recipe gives 3.16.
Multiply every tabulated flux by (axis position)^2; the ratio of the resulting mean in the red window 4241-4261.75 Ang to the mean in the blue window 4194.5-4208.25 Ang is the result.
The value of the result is 1.15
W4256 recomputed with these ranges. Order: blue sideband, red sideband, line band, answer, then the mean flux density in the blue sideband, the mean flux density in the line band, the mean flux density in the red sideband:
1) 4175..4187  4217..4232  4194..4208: 0.014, 2.99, 3.01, 3.12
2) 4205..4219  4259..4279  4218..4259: 0.055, 3.37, 3.25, 3.48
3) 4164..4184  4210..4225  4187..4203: 0.065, 3.18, 3.11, 3.43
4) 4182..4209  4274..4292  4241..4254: -0.106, 3.07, 3.53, 3.3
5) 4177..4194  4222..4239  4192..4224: -0.054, 3.09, 3.25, 3.09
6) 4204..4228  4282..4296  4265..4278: -0.117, 3.22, 3.49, 3.11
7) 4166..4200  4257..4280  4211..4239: 0.004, 3.12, 3.24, 3.4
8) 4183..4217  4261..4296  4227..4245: -0.013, 3.19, 3.27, 3.29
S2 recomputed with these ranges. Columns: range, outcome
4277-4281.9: 3.27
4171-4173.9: 3.04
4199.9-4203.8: 2.99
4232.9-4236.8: 3.27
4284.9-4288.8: 3.28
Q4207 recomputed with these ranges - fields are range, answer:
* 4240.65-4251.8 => 3.6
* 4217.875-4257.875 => 3.27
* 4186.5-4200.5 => 3.14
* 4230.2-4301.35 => 3.28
